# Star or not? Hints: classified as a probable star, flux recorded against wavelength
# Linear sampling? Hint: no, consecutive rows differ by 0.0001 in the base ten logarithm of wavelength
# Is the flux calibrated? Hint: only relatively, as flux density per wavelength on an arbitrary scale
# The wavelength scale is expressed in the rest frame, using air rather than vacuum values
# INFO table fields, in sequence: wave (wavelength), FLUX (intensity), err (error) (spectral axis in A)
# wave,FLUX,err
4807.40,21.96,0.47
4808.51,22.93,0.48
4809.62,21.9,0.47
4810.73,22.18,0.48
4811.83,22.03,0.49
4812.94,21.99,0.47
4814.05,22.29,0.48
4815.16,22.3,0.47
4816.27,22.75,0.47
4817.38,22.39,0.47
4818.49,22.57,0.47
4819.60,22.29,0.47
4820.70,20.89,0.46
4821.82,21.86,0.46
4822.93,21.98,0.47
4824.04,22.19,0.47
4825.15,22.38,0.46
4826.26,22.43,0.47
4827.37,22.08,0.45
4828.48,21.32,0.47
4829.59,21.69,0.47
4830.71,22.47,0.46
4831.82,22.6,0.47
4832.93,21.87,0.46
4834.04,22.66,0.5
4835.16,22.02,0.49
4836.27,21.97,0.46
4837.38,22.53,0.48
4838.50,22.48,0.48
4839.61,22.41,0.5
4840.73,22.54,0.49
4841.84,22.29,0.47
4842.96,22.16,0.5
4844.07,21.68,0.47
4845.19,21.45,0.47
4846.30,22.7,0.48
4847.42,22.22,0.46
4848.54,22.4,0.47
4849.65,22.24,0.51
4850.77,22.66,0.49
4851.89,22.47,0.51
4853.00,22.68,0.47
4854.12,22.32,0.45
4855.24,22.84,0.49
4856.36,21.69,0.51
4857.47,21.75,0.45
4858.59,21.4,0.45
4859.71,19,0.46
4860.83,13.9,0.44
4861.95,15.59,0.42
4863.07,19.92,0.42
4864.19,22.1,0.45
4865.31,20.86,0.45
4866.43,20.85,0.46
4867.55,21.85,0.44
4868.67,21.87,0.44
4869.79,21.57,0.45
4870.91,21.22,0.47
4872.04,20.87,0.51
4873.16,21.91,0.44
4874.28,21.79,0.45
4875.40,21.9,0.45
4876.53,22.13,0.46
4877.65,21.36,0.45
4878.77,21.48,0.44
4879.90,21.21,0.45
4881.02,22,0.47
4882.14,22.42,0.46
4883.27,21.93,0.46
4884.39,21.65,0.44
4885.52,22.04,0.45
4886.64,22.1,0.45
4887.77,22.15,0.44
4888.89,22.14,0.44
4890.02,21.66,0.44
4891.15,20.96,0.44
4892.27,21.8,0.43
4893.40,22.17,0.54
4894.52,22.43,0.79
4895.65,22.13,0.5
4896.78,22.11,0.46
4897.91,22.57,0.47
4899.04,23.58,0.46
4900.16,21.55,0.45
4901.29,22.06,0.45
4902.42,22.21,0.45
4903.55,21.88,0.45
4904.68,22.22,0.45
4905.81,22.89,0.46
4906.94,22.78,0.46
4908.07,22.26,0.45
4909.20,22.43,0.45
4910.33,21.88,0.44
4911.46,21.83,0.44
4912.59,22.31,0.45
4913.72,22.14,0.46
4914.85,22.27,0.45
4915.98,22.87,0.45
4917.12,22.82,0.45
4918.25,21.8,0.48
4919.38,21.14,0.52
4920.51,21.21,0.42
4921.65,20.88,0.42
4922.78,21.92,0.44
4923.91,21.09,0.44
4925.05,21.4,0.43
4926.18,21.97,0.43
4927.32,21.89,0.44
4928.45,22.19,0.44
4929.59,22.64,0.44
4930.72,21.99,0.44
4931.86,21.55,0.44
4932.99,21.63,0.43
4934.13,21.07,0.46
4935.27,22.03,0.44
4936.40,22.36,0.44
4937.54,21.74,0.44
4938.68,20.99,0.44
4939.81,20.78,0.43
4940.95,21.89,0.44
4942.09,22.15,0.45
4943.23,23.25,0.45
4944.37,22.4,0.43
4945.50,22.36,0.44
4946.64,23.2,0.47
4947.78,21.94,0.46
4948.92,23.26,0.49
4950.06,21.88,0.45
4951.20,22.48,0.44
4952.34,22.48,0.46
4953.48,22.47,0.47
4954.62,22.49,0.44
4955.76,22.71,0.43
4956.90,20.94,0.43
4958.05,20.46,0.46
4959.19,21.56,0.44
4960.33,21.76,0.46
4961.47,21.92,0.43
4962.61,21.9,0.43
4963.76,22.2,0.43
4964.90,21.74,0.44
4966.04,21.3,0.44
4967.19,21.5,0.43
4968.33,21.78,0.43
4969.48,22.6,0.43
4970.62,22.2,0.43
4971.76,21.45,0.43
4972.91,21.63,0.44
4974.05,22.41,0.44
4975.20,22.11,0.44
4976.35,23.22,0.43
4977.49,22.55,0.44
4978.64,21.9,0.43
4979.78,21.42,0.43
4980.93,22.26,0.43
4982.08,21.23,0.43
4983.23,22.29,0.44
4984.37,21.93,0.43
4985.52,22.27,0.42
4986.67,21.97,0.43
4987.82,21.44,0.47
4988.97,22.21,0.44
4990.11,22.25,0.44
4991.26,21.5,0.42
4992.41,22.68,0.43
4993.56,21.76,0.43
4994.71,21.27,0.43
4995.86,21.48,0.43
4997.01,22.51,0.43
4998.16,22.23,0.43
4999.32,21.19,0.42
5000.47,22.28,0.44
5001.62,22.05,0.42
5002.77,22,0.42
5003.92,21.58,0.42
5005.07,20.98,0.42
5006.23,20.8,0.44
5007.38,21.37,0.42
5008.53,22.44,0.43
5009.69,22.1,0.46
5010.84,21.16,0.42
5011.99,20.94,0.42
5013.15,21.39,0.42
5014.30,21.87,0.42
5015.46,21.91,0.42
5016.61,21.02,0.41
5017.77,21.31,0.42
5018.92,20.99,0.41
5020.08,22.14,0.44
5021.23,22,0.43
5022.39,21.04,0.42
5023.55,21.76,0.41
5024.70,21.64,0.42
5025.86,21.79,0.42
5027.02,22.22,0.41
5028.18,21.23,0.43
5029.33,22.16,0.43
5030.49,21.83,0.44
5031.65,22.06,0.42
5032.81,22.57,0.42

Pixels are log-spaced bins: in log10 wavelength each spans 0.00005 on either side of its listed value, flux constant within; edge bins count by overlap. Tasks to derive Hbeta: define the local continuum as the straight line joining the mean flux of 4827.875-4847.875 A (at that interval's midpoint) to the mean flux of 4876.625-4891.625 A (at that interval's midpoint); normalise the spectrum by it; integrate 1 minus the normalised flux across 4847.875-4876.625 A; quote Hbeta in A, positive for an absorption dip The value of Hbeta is 1.1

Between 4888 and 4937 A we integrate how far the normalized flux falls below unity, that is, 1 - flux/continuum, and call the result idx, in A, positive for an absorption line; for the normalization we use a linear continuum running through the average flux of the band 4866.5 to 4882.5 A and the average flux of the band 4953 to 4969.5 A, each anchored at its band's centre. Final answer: -0.7 A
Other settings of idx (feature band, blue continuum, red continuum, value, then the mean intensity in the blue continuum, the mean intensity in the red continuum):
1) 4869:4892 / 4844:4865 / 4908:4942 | -0.4 A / 21.1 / 21.8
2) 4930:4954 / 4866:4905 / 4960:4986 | -0.2 A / 21.9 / 22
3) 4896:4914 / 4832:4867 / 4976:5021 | -0.6 A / 21.5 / 21.8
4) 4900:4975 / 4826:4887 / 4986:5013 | -1.0 A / 21.6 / 21.7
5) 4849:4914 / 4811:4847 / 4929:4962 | 1.3 A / 22.2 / 22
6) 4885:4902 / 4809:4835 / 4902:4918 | 0.1 A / 22.1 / 22.3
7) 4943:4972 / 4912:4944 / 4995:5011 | -0.4 A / 21.9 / 21.7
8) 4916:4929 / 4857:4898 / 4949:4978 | 0.0 A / 21.2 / 22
